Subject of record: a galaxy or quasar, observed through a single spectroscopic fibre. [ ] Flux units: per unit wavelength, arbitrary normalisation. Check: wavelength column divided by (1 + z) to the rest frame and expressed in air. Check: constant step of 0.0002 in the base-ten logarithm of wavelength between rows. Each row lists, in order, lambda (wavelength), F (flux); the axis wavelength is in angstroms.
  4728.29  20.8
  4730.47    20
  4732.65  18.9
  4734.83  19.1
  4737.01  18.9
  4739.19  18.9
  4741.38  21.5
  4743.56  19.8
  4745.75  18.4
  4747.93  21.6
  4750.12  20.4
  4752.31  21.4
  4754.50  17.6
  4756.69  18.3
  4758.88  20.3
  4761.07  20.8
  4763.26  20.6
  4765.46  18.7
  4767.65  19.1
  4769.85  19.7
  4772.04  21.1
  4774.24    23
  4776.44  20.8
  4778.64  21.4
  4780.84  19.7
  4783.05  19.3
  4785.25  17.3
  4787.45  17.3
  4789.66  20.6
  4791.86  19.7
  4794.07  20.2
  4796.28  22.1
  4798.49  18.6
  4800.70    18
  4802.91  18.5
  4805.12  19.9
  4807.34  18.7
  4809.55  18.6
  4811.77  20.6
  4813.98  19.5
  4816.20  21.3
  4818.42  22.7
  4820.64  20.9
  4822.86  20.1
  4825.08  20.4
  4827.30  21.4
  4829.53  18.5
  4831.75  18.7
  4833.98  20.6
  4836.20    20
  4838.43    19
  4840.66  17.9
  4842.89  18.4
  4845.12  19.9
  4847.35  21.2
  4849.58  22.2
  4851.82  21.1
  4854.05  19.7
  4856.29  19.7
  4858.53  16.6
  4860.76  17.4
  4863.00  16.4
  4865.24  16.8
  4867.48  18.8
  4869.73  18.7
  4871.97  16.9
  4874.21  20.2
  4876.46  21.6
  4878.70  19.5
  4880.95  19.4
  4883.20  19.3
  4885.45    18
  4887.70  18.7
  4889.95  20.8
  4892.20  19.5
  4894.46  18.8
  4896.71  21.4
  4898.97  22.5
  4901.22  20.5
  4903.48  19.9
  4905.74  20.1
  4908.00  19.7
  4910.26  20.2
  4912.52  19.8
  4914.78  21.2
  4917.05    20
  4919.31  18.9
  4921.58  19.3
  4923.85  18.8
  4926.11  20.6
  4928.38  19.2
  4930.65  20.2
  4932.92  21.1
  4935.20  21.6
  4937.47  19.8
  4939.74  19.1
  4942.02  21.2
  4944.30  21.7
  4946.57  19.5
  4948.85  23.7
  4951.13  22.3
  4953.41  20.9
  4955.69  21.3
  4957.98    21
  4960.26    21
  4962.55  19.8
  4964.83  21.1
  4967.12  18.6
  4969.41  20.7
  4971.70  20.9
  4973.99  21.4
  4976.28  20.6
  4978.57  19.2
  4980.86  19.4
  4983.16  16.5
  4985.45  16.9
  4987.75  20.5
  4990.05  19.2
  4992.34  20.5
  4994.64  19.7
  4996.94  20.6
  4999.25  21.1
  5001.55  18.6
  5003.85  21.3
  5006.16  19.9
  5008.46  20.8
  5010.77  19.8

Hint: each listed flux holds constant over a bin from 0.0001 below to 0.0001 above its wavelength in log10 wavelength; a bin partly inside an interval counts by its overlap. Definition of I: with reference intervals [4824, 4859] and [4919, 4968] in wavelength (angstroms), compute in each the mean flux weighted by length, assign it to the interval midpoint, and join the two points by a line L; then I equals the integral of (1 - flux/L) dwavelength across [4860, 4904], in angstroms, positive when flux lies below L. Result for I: 1.8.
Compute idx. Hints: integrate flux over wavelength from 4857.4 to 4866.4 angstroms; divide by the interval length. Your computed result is 16.8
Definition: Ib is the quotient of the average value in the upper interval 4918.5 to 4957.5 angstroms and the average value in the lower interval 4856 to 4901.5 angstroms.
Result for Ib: 1.08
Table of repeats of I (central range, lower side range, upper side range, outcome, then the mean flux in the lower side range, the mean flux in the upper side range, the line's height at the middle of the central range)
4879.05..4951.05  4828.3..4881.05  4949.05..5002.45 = -1.95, 19.1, 20.1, 19.6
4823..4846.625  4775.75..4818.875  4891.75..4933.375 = 0.33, 19.7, 20.1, 19.8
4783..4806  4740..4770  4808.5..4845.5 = 0.78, 19.9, 19.9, 19.9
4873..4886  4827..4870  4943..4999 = -0.21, 19.1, 20.3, 19.4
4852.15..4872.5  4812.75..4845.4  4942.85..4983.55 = 2.10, 20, 20.6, 20.1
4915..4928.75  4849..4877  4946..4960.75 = 0.63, 18.8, 21.5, 20.5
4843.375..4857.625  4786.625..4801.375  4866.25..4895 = -0.82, 19.6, 19.2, 19.4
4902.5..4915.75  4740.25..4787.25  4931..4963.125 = 0.41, 20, 21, 20.8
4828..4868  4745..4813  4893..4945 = 1.82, 19.8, 20.2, 20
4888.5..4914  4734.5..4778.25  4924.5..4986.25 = -0.02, 20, 20.4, 20.3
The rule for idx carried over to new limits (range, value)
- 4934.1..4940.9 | 20.2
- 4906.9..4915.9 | 20.2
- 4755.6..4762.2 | 19.8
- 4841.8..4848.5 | 19.9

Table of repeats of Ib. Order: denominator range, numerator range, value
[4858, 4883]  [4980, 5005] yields 1.05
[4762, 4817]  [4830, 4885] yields 0.97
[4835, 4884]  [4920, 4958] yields 1.08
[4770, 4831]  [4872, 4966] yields 1.01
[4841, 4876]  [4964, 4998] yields 1.04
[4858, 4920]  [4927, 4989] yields 1.05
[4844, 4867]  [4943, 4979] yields 1.09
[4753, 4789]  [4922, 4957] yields 1.05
